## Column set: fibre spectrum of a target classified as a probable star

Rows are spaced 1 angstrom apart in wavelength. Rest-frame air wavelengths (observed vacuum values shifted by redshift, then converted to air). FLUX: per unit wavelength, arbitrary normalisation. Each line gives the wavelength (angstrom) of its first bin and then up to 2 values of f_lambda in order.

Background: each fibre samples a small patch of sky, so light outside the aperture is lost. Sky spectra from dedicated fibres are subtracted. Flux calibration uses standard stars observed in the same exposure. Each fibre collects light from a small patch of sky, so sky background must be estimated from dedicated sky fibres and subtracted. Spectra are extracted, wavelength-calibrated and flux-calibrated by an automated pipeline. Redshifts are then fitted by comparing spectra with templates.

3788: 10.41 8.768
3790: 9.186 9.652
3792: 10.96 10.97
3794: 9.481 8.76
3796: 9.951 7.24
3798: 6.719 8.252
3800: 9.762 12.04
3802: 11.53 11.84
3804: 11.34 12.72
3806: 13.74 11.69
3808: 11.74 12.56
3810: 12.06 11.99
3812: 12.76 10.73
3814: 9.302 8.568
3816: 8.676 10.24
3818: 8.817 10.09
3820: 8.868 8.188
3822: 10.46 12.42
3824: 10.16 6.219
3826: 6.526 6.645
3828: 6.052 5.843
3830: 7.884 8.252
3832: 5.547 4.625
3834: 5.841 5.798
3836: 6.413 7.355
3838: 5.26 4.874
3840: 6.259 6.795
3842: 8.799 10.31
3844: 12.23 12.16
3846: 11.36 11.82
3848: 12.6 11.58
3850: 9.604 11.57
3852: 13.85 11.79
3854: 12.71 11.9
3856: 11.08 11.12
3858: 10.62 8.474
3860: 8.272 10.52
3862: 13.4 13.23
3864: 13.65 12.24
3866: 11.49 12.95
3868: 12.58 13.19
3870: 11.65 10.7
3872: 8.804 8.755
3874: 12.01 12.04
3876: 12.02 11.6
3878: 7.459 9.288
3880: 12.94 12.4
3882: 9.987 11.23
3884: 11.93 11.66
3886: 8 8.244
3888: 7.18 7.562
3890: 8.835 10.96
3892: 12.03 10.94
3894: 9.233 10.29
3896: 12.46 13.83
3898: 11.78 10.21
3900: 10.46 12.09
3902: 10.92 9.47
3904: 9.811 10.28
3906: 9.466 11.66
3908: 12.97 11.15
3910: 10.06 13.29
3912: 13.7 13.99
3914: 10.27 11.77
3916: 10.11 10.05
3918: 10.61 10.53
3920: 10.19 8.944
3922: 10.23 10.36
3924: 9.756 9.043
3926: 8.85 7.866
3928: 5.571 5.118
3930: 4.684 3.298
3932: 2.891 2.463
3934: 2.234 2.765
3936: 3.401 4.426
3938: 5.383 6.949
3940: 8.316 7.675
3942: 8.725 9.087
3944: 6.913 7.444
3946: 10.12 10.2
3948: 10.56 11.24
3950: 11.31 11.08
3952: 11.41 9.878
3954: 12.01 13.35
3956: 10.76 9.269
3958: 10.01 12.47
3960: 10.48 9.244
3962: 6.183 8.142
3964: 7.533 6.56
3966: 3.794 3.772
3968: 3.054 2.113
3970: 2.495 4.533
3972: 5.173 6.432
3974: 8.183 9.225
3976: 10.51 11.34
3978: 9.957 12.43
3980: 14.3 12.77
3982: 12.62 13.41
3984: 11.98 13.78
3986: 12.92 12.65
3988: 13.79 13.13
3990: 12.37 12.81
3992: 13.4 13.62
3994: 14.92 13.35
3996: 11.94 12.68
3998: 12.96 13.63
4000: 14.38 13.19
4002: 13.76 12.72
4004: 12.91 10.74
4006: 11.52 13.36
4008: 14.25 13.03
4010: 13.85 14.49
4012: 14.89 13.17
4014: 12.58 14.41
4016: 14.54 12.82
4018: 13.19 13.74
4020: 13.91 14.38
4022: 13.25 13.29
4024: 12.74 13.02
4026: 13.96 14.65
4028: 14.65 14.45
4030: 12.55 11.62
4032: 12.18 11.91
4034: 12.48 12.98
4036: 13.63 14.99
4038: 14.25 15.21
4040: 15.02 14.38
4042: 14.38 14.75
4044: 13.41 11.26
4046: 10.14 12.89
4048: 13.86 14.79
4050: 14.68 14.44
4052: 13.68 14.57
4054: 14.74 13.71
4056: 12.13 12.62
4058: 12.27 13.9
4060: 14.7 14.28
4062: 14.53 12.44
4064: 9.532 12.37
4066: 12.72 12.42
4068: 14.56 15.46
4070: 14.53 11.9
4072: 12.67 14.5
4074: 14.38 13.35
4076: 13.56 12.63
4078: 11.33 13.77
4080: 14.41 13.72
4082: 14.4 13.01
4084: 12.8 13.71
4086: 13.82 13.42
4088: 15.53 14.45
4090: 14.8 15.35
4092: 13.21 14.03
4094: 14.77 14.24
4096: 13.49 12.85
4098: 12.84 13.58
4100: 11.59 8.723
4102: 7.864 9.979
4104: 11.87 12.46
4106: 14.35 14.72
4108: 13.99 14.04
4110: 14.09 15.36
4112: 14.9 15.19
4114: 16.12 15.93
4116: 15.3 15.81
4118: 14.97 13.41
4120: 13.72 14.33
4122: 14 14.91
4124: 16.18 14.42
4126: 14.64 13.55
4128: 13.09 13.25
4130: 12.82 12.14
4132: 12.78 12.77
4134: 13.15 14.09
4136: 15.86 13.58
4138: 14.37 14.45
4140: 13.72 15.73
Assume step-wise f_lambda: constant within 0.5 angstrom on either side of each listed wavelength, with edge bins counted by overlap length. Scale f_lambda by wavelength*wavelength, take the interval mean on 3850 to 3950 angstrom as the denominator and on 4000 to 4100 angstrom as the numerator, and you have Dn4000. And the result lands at 1.5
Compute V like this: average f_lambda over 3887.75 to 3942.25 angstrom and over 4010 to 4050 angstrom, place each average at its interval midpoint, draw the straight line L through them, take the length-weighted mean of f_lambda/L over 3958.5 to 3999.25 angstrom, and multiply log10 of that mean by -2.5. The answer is 0.15 mag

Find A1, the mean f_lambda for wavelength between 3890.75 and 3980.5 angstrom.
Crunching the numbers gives 8.95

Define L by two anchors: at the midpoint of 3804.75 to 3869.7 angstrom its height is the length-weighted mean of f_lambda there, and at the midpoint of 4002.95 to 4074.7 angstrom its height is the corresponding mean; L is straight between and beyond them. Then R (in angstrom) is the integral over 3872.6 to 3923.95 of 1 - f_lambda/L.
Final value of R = 1.3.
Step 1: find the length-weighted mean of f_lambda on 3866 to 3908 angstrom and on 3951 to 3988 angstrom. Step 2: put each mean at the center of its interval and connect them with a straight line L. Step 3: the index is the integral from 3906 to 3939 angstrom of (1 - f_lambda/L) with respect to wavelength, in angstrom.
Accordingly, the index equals 6.0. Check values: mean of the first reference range 10.7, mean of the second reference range 9.38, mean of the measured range 8.36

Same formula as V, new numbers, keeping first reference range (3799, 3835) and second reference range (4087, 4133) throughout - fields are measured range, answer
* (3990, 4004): -0.10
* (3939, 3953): 0.20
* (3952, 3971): 0.42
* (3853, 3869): -0.15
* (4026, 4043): -0.09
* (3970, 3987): 0.14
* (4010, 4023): -0.11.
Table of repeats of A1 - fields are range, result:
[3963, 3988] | 8.9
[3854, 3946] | 9.75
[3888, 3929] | 10.4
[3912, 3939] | 7.6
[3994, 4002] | 13.3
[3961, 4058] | 12.1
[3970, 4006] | 11.8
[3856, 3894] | 10.8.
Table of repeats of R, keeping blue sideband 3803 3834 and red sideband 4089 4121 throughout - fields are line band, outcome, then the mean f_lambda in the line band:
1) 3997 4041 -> -3.7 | 13.5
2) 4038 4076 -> -1.7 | 13.6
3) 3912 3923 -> 0.1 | 10.8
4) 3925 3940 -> 8.3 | 4.97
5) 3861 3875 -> -2.3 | 11.9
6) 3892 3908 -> -0.4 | 11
